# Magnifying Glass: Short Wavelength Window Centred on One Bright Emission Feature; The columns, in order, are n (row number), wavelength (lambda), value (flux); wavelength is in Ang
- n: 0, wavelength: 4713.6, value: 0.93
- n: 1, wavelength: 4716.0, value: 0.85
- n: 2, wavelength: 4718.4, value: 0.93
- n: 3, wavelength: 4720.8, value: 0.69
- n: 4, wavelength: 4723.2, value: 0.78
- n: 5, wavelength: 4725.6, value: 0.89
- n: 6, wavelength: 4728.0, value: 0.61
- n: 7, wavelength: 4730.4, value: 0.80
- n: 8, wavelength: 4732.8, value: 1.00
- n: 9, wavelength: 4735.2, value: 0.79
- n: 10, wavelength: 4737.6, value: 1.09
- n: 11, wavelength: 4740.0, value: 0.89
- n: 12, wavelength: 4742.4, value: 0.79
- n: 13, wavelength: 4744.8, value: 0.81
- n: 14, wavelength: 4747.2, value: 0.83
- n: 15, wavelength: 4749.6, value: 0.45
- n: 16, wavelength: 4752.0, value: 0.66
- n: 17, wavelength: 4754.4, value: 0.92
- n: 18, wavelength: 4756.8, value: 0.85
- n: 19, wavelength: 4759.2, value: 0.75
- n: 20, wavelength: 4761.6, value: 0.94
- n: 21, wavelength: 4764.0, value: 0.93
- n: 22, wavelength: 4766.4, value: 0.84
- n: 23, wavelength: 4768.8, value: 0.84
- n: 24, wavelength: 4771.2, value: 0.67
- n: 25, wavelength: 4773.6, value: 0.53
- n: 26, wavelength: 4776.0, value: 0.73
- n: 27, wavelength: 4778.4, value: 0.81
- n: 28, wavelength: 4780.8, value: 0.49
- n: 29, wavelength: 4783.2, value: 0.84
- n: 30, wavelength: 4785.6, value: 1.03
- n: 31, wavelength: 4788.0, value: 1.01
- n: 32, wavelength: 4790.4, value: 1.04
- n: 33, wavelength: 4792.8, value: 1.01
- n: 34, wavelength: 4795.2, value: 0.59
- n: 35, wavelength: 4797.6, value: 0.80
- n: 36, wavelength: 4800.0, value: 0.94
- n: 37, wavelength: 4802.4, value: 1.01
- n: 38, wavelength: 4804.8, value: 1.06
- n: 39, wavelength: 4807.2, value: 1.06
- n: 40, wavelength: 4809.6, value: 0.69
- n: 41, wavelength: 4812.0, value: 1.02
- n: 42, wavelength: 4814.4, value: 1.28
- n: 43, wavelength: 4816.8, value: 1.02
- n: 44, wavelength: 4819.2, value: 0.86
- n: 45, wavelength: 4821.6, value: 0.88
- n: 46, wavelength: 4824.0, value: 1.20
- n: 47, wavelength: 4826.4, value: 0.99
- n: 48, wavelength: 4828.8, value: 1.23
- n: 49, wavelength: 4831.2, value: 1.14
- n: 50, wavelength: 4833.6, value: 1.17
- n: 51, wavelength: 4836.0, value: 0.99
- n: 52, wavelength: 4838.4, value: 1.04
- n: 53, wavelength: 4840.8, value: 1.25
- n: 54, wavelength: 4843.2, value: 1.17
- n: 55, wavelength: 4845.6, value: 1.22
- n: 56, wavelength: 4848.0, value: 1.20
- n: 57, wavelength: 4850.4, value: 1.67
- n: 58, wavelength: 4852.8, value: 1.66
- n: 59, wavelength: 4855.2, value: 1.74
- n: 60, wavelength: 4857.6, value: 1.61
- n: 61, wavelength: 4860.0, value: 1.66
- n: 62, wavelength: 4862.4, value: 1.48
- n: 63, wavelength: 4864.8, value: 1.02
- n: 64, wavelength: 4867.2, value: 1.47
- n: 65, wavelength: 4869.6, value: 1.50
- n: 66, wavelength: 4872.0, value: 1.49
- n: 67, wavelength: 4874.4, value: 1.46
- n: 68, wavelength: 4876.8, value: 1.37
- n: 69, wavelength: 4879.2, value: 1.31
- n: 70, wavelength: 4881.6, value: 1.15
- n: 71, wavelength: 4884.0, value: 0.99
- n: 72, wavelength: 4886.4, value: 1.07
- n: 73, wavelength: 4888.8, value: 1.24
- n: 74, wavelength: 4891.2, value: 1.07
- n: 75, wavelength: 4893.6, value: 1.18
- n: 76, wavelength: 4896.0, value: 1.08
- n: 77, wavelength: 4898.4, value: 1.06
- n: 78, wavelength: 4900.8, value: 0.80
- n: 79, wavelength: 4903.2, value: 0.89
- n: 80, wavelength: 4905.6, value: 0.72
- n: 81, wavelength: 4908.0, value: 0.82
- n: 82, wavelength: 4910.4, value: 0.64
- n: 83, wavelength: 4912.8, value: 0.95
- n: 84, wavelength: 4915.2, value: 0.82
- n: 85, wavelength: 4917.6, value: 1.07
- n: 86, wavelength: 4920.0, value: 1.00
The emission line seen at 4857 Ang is Mg II 2798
